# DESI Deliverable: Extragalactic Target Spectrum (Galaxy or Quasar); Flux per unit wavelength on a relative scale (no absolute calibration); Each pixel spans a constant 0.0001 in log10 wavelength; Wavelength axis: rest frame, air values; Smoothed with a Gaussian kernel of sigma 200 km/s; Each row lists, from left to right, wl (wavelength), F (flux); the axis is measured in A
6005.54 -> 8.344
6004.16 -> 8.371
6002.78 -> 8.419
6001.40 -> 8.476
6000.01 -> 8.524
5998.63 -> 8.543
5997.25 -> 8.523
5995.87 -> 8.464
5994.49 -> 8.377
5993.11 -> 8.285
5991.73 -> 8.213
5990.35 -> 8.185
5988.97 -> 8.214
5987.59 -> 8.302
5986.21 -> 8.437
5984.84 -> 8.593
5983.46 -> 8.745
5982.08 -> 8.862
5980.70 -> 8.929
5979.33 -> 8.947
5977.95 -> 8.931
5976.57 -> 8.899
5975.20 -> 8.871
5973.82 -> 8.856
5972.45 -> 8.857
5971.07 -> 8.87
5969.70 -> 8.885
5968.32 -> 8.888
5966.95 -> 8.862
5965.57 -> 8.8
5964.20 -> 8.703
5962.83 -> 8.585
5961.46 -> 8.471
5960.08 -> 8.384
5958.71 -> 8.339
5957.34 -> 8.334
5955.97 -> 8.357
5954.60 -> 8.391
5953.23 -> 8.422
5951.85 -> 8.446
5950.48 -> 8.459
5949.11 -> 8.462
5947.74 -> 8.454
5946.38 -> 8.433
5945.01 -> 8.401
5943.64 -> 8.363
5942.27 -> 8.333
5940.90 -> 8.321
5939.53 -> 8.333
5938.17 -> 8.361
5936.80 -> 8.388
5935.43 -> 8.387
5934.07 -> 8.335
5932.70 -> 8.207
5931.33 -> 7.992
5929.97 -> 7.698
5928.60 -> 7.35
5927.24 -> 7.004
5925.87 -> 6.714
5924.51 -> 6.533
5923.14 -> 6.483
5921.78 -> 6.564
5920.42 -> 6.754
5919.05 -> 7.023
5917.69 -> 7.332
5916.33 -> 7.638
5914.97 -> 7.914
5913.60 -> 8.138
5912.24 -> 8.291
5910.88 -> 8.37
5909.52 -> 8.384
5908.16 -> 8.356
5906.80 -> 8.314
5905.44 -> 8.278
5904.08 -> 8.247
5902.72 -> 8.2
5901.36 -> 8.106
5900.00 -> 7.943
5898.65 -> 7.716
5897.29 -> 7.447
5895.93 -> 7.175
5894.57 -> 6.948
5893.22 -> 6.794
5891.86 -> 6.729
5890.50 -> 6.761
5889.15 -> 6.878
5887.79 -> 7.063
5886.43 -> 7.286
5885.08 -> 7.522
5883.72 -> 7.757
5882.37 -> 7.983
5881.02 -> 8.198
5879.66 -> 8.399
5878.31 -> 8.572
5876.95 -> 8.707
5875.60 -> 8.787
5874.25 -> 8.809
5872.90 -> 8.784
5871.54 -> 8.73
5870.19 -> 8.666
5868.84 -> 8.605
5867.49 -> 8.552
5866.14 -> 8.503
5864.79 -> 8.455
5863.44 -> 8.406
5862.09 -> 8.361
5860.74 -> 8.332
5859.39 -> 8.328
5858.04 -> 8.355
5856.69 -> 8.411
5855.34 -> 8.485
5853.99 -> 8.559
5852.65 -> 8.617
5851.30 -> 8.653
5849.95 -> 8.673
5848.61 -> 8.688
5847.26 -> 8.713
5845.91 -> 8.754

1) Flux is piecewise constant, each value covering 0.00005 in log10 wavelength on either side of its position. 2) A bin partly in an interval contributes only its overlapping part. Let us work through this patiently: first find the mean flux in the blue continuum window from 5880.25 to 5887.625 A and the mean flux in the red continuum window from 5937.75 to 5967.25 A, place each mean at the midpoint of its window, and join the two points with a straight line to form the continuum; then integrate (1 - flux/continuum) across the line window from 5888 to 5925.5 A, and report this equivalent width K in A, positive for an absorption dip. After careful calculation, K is 2.05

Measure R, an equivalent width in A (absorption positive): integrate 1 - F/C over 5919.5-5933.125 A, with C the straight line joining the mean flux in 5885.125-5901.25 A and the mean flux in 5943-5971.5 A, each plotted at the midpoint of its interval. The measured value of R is 1.4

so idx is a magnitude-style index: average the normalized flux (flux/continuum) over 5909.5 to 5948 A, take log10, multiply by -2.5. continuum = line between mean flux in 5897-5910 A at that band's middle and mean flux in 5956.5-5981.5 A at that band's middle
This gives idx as 0.076 mag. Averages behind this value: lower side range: 8.12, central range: 7.79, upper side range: 8.74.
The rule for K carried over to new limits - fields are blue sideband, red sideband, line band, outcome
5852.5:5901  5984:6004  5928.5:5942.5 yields 0.1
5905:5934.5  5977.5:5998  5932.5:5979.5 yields -2.6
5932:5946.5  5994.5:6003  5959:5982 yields -1.0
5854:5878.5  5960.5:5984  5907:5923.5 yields 1.9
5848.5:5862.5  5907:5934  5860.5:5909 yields 0.4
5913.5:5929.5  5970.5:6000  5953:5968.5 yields -1.0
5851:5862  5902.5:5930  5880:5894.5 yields 1.3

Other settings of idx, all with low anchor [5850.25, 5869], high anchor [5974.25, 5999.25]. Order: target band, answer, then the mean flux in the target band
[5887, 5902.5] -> 0.17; 7.26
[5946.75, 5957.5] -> 0.02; 8.42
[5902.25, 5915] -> 0.03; 8.26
